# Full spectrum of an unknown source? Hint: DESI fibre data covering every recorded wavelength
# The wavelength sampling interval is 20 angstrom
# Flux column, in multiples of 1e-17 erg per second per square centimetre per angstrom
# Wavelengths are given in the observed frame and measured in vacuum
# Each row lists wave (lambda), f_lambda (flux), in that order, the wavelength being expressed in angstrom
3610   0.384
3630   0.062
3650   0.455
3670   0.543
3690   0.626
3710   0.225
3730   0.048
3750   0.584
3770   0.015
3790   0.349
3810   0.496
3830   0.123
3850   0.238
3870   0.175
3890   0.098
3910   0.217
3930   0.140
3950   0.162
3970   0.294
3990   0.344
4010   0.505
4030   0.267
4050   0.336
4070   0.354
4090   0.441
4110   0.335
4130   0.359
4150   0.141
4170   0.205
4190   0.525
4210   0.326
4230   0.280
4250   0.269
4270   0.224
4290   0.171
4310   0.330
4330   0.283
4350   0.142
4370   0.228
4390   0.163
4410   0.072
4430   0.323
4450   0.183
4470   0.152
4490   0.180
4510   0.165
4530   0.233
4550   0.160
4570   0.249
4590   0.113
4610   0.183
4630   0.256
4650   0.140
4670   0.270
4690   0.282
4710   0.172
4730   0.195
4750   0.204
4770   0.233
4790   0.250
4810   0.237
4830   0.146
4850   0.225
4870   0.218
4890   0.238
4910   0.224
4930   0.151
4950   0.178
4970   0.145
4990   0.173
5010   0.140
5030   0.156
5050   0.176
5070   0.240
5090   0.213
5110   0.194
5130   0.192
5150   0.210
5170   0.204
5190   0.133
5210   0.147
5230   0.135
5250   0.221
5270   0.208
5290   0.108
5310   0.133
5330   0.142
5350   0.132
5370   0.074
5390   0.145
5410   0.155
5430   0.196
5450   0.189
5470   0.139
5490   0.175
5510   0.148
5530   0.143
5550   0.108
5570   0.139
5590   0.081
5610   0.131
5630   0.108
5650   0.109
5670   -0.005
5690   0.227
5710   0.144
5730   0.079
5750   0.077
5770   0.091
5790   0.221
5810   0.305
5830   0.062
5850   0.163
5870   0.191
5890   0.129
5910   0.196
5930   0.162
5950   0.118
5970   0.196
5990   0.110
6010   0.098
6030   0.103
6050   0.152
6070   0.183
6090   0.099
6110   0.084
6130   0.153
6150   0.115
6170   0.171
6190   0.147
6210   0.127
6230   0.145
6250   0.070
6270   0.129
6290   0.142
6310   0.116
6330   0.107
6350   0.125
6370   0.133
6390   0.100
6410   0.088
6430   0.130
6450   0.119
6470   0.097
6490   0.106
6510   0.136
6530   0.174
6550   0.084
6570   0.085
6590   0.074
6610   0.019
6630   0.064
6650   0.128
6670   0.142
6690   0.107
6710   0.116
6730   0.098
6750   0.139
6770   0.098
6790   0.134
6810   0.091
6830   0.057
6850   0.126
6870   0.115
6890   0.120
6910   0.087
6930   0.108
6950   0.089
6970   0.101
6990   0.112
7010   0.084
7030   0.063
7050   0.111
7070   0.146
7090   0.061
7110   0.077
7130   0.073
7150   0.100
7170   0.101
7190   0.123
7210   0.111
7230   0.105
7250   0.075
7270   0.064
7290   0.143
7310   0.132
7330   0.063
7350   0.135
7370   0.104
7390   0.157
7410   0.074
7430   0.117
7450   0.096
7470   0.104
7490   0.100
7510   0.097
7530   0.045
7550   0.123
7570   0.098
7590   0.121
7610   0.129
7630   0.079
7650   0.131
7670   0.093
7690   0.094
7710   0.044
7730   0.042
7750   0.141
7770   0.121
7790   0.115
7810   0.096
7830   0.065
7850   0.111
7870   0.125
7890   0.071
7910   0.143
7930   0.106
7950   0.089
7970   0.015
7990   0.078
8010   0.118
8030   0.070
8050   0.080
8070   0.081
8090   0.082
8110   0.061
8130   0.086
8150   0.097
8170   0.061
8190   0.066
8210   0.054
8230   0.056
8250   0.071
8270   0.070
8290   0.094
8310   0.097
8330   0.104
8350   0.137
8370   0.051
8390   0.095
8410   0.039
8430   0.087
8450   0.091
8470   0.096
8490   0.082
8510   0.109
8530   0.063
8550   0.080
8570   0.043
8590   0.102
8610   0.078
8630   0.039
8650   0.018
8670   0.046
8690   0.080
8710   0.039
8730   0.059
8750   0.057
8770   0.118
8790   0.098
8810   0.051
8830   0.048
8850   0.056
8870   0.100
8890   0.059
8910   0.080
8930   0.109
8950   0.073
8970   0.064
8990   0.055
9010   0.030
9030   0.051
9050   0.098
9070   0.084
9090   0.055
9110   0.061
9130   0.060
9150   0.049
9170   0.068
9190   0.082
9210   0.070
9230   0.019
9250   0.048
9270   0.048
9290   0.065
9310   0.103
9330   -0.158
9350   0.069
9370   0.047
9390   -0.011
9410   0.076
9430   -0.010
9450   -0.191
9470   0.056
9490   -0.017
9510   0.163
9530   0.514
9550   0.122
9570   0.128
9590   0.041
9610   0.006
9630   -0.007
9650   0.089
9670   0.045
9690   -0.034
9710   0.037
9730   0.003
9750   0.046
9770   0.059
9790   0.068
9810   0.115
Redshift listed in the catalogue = 1.55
